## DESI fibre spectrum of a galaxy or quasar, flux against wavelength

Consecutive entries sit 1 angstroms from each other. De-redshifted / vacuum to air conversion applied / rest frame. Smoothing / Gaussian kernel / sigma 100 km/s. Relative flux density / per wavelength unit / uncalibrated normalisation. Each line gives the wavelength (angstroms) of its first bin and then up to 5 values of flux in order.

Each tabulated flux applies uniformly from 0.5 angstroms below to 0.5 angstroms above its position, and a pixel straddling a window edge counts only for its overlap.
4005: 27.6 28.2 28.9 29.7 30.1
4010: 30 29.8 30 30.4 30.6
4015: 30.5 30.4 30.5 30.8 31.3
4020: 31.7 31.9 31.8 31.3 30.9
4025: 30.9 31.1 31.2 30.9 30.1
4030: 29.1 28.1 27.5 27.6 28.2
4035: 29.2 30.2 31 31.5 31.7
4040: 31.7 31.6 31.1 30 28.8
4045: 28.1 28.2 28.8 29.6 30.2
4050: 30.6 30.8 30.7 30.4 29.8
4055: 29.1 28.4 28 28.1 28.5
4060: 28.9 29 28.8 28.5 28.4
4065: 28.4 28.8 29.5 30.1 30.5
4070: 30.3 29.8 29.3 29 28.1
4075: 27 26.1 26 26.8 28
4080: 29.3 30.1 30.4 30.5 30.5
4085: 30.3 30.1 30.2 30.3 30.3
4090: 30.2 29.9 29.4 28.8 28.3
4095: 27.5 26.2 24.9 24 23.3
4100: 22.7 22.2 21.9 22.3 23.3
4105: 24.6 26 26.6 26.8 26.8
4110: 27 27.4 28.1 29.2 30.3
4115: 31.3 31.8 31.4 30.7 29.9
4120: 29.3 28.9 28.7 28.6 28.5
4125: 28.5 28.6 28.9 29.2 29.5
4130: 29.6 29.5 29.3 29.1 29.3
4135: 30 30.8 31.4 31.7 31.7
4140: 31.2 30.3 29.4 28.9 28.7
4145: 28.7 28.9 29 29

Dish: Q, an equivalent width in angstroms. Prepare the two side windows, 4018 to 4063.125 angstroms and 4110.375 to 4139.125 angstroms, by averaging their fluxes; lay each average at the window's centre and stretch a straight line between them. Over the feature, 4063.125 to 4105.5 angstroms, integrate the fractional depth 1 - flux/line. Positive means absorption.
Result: 2.8 angstroms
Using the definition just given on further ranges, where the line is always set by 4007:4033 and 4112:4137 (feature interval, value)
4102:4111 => 1.33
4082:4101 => 1.12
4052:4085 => 1.18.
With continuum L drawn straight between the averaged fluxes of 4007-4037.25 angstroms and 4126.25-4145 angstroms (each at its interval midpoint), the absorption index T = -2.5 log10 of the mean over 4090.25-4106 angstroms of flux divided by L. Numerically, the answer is 0.18 mag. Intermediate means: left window 30.2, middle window 25.4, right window 29.9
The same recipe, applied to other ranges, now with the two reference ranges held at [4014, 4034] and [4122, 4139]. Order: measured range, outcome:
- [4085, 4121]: 0.083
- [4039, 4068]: 0.025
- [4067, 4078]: 0.053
